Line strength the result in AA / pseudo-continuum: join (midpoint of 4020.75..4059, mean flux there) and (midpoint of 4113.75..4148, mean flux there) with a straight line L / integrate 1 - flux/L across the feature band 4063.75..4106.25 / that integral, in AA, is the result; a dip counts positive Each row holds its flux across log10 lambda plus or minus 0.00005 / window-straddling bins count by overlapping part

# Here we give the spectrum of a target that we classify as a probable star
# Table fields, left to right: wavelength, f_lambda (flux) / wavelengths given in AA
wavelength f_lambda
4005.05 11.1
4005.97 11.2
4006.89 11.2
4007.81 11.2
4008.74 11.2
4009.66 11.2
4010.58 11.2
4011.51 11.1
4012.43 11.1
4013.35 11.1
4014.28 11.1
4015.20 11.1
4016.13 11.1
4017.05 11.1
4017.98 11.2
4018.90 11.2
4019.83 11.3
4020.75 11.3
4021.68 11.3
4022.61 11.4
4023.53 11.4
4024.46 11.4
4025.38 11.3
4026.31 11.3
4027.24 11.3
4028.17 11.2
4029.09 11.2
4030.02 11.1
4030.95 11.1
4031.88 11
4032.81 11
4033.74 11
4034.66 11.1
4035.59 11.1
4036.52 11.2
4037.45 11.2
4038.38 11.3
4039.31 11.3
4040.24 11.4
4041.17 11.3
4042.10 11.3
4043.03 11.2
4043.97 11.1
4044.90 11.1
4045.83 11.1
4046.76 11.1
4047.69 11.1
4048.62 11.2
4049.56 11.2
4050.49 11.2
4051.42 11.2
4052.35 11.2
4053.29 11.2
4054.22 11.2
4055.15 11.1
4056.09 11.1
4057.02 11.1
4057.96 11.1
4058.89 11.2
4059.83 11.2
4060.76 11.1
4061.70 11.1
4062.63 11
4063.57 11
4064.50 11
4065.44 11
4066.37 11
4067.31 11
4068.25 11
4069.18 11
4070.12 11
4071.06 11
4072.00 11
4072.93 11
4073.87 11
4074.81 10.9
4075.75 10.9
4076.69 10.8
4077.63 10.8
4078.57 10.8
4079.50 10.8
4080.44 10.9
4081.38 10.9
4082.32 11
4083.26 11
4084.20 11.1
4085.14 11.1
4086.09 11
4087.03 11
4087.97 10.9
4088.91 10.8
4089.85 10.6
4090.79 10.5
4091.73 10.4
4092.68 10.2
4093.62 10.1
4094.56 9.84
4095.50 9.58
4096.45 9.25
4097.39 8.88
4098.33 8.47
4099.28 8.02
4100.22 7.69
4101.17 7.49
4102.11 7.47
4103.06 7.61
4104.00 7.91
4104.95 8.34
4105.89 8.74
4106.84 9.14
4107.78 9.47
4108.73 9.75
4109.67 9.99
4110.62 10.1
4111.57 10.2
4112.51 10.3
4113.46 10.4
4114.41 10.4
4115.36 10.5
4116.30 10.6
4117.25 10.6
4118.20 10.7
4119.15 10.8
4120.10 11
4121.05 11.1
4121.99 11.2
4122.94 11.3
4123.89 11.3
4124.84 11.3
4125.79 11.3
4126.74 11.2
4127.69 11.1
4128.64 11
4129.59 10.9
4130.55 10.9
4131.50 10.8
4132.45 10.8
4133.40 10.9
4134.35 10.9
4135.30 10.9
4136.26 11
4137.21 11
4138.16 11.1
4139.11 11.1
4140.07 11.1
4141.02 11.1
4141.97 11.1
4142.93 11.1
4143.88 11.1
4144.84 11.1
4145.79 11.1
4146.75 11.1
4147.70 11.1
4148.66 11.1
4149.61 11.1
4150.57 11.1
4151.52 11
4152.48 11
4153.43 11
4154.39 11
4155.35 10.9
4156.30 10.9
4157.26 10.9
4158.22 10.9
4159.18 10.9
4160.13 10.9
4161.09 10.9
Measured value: 3.6 AA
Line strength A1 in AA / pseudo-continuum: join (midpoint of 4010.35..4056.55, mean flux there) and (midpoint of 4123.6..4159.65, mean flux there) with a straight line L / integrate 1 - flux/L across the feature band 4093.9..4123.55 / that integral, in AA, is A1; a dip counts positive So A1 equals 4.0 AA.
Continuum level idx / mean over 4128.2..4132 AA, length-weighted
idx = 10.9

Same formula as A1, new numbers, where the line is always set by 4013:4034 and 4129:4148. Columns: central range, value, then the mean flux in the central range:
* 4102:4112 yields 1.8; 9.02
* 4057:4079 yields 0.2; 11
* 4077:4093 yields 0.4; 10.8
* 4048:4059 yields 0.0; 11.2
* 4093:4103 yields 2.2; 8.66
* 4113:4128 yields 0.2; 10.9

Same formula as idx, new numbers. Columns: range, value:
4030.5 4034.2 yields 11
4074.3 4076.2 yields 10.9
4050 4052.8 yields 11.2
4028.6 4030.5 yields 11.2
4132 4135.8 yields 10.9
